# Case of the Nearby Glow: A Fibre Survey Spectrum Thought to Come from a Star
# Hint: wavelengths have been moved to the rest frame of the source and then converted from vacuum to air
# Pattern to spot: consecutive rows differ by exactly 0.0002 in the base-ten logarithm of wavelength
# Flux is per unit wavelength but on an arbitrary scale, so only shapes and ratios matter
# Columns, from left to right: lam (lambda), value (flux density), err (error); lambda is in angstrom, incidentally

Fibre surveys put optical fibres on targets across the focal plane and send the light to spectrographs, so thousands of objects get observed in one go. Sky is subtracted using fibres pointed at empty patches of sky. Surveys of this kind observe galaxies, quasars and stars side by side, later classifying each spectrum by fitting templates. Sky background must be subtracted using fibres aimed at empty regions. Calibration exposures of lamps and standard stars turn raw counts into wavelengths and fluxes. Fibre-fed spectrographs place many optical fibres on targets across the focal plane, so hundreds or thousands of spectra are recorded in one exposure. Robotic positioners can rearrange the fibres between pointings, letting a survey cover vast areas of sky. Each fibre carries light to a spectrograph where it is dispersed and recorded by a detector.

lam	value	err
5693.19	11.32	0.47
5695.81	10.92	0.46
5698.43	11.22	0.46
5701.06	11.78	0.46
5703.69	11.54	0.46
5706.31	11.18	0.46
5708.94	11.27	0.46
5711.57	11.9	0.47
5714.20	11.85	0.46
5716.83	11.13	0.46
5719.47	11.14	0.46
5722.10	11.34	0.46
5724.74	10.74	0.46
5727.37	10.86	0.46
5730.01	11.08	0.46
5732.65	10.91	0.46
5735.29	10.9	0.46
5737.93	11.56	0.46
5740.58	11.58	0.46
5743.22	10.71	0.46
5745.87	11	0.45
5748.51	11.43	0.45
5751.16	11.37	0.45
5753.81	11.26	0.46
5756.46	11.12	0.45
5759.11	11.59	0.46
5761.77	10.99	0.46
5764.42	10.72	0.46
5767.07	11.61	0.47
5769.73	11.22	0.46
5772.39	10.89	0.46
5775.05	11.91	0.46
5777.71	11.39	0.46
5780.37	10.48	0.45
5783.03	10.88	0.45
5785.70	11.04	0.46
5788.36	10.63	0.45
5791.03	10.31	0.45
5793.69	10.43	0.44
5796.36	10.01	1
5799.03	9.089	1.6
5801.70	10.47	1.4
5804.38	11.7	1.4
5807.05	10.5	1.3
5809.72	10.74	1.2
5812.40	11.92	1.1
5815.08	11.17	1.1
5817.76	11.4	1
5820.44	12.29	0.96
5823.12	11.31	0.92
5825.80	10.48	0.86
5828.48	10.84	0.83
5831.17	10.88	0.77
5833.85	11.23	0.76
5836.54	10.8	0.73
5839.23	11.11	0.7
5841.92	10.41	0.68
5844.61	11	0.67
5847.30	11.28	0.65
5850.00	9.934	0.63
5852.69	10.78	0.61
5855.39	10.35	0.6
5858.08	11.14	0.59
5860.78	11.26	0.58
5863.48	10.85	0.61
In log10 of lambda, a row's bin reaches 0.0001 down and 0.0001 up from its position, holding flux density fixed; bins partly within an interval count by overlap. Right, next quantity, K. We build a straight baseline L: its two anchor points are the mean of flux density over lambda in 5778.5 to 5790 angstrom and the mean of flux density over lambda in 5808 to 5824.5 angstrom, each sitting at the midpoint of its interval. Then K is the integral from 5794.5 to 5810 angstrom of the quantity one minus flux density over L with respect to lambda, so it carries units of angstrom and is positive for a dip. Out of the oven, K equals 1.1 angstrom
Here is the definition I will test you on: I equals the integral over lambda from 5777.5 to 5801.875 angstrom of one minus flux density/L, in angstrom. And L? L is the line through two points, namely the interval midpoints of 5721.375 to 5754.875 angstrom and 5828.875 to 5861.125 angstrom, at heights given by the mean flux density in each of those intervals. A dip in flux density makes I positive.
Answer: 1.2 angstrom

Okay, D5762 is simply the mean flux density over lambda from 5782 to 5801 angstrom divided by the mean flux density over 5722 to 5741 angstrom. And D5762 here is 0.9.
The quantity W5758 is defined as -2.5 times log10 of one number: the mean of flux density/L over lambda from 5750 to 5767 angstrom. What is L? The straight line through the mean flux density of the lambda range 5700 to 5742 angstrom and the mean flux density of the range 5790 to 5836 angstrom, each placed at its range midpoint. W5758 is -0.008 mag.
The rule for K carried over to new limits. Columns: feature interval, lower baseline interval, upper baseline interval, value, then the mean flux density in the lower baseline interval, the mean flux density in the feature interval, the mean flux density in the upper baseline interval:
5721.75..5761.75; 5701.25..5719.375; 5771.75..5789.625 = 0.4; 11.5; 11.2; 11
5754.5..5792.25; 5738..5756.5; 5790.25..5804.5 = -1.2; 11.2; 11.1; 10.2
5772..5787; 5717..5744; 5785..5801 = -1.0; 11.1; 11.1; 10.2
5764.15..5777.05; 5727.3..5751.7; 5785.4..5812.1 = -0.6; 11.1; 11.3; 10.5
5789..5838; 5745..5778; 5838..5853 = 0.4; 11.3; 10.9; 10.7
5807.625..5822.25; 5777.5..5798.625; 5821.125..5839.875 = -0.8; 10.5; 11.4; 11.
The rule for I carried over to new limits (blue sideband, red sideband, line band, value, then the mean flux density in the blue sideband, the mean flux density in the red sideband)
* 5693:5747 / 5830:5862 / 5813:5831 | -0.5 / 11.2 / 10.8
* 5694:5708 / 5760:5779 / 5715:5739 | 0.5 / 11.3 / 11.3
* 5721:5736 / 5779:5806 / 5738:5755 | -0.6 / 11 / 10.5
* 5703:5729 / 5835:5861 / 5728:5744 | 0.1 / 11.3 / 10.8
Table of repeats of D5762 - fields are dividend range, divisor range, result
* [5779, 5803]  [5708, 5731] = 0.92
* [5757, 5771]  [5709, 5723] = 0.98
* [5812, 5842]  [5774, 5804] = 1.05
